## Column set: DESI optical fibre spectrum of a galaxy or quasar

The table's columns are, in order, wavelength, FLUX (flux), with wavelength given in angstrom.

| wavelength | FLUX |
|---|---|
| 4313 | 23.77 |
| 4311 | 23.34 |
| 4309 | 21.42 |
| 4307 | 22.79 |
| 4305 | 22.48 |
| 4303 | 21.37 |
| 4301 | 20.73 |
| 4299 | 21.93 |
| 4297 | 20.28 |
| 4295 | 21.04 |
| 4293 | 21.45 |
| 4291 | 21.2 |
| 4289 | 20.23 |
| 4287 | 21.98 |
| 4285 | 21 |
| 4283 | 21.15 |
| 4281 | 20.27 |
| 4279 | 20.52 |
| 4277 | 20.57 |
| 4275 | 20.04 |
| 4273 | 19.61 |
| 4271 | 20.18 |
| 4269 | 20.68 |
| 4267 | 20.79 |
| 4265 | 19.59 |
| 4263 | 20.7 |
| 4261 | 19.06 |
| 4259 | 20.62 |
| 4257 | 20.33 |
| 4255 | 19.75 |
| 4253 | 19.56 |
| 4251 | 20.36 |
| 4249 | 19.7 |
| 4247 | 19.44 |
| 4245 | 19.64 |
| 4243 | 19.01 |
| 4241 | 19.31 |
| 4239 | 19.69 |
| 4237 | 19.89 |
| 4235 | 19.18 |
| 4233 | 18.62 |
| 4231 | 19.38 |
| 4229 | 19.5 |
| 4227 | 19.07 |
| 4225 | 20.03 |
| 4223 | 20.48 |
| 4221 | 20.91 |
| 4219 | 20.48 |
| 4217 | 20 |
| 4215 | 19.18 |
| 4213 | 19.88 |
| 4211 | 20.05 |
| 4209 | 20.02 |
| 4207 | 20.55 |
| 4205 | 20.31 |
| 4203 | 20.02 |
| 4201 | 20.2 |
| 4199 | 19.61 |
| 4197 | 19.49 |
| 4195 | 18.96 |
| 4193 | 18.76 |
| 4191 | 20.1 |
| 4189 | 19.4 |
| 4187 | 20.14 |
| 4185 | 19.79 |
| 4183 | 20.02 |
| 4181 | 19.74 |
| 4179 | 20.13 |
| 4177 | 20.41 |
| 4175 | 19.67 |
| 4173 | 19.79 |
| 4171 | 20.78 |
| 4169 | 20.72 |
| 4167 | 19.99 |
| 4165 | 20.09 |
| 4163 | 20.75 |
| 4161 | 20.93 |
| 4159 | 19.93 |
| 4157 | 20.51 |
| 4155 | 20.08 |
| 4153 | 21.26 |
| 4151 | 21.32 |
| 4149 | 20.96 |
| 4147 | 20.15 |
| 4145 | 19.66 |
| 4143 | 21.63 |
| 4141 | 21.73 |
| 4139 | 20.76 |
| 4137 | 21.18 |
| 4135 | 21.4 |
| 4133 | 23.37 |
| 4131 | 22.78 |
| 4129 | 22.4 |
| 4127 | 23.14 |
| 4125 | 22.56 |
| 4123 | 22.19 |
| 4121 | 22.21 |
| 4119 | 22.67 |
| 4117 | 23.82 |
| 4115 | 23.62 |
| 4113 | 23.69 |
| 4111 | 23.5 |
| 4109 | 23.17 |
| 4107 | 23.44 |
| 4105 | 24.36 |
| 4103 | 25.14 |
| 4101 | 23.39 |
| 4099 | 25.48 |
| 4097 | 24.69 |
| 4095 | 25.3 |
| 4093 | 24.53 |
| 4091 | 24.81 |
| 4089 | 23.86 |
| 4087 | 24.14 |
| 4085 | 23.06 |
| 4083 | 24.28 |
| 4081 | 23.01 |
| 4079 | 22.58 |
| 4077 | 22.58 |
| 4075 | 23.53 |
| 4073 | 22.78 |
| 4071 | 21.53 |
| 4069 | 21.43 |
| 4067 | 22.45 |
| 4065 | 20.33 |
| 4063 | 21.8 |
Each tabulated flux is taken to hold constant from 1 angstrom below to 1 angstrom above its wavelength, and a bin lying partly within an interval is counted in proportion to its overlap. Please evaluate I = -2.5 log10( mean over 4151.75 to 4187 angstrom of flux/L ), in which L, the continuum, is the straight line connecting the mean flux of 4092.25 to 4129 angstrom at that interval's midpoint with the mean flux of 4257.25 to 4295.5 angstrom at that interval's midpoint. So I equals 0.12 mag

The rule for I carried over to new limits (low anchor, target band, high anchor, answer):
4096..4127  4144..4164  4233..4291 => 0.103 mag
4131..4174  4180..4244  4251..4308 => 0.056 mag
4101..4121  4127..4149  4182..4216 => 0.044 mag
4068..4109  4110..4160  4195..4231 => 0.022 mag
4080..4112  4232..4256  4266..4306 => 0.110 mag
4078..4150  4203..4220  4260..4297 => 0.078 mag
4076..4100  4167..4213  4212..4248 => 0.050 mag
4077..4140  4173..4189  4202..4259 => 0.069 mag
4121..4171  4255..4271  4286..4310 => 0.060 mag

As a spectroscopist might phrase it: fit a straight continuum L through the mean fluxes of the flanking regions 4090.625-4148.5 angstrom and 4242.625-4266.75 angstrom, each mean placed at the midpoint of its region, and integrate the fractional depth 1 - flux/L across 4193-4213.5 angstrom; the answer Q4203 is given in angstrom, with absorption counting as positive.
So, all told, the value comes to 1.2 angstrom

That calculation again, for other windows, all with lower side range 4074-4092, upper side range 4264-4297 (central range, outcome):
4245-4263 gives 1.0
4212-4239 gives 2.1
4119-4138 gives 0.4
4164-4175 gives 1.0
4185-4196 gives 1.2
